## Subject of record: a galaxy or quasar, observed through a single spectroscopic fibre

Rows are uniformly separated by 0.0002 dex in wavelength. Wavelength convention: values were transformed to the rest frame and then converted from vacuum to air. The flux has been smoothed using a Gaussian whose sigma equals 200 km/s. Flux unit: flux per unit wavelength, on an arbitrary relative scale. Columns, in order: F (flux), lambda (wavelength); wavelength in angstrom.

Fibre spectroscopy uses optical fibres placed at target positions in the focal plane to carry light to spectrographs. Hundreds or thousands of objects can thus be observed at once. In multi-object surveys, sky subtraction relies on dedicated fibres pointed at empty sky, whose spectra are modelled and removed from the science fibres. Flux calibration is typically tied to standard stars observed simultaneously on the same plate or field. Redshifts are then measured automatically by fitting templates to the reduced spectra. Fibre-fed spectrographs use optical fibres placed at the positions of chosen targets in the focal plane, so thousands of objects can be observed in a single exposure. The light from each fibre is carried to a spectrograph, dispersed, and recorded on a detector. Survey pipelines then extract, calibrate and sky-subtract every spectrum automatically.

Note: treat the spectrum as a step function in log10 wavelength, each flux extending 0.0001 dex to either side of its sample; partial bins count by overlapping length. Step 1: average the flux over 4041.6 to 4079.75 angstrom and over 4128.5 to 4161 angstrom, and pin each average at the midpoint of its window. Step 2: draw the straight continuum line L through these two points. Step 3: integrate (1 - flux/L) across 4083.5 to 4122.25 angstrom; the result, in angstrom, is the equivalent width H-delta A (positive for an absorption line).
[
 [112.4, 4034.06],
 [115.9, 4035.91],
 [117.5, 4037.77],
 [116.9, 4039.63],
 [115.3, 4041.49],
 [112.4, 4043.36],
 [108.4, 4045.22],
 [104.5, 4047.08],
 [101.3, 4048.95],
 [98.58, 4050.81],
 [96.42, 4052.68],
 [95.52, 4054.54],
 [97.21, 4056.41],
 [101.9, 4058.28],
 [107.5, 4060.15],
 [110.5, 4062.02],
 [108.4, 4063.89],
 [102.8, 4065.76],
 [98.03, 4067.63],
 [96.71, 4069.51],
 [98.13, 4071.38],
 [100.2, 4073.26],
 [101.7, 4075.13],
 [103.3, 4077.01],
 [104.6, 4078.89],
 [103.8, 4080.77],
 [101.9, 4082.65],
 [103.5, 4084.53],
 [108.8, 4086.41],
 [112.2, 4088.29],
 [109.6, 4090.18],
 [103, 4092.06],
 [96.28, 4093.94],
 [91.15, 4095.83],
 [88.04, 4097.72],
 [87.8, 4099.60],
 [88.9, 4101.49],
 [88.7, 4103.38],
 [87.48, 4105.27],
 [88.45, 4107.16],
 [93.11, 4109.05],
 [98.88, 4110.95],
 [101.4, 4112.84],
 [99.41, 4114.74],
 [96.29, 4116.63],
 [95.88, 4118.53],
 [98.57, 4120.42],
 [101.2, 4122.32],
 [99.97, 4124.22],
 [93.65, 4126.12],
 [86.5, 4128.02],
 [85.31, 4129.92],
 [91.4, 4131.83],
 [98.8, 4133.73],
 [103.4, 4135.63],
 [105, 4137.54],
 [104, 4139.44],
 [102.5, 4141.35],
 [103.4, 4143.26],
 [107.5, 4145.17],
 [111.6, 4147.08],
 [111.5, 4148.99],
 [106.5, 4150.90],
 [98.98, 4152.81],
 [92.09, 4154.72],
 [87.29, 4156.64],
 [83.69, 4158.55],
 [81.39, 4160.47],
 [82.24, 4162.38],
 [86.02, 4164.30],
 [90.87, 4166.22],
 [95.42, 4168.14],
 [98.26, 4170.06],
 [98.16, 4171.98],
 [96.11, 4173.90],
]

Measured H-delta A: 1.4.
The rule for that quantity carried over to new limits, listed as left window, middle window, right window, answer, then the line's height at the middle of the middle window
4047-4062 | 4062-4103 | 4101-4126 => -1.0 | 98.2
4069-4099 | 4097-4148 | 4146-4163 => 0.7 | 98.1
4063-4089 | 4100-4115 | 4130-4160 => 1.3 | 102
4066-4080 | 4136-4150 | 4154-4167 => -2.7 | 88.9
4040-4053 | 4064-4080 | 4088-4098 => 0.3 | 103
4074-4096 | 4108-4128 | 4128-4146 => 0.7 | 101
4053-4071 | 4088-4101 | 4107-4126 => 0.3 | 99.2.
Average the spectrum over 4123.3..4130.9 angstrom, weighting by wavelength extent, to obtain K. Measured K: 91.3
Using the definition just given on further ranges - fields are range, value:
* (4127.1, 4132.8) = 87.7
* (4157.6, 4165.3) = 83.3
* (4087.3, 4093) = 108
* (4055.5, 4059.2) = 99.5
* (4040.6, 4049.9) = 108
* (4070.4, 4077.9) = 101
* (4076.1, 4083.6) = 103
